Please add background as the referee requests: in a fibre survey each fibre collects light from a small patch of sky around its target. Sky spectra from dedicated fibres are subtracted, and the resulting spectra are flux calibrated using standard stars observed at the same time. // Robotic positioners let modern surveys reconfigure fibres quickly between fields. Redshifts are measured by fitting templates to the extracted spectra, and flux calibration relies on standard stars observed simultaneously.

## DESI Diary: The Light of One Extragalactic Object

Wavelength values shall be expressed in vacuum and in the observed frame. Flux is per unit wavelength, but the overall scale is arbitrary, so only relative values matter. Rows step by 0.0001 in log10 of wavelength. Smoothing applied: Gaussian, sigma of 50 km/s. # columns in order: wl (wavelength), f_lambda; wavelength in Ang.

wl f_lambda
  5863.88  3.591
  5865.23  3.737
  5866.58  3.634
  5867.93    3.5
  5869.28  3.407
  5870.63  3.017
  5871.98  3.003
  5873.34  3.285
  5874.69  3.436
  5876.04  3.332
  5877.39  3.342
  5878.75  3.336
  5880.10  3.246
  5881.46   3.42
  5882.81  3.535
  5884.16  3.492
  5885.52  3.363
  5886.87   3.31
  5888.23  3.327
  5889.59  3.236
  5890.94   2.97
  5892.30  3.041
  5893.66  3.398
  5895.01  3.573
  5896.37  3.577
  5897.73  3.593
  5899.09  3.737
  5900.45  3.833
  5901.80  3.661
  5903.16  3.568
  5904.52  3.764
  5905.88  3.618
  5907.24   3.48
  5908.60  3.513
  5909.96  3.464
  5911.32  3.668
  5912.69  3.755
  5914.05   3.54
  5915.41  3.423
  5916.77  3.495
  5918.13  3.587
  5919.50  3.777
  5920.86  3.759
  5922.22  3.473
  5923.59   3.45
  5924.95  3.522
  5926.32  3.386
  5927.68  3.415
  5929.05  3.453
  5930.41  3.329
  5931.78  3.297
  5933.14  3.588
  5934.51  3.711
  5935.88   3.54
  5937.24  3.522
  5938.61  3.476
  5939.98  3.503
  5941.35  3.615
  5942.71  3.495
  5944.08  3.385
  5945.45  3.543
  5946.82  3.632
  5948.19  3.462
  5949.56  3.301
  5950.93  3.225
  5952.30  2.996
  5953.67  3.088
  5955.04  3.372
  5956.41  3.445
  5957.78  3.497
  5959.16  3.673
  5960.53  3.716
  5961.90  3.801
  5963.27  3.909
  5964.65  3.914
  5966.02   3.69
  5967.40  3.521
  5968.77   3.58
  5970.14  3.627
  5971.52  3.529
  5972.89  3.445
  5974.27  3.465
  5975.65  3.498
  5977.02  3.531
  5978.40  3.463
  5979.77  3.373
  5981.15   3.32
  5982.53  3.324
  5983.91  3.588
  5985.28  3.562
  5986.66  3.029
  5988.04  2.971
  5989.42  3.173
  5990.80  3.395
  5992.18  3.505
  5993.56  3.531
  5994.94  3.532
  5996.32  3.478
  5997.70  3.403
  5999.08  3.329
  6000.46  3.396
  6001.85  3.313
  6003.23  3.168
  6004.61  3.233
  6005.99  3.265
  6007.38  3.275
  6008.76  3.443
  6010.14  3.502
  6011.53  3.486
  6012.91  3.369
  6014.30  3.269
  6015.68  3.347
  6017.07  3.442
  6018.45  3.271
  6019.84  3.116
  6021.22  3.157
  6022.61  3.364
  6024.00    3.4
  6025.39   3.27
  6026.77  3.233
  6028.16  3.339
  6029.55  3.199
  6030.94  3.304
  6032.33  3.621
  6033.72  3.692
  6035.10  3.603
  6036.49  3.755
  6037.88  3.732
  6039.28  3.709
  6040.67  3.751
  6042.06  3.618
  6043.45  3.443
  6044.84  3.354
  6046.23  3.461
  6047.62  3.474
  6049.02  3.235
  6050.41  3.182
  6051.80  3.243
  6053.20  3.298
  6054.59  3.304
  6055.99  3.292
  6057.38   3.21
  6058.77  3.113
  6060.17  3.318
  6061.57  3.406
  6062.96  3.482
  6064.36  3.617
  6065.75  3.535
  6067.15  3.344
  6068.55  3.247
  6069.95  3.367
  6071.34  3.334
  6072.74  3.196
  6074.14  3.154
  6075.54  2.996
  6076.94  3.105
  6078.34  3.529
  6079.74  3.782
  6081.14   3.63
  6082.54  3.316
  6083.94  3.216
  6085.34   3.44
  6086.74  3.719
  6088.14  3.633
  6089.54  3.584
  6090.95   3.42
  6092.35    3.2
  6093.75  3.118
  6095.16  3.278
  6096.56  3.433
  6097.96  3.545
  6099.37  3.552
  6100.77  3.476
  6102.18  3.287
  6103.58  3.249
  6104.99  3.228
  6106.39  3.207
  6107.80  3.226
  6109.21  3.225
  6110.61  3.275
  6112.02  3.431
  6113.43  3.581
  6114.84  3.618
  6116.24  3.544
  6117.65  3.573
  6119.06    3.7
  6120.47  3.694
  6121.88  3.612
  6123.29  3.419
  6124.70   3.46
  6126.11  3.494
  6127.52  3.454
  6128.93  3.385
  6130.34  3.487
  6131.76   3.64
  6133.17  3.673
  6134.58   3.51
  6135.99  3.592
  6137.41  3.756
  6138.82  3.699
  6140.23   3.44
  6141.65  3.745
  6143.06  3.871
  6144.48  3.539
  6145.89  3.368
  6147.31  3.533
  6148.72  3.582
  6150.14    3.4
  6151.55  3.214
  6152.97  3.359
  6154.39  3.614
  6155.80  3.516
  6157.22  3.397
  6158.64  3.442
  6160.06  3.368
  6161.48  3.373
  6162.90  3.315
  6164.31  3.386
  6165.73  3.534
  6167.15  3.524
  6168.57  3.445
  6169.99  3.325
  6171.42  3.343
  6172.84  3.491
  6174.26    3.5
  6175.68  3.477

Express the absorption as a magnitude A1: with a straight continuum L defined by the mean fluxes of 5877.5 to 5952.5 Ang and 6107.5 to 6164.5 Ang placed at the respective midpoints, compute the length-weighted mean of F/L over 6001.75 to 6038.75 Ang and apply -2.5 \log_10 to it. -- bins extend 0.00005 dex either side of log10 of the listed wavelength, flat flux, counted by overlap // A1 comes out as 0.036 mag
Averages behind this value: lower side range 3.48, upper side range 3.5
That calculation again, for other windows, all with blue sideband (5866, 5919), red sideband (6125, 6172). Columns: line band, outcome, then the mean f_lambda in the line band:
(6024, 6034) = 0.03 mag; 3.37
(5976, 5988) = 0.03 mag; 3.38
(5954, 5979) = -0.04 mag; 3.59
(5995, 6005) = 0.04 mag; 3.35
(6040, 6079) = 0.04 mag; 3.34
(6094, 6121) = 0.02 mag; 3.42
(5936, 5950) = -0.01 mag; 3.5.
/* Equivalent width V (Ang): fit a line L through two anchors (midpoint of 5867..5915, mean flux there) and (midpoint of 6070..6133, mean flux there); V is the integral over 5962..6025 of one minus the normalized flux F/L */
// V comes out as 0.3 Ang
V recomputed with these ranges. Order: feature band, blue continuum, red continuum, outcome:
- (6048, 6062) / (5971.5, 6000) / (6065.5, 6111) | 0.45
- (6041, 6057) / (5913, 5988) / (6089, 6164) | 0.54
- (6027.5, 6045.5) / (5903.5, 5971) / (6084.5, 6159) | -0.23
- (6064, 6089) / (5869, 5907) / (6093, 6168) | 0.44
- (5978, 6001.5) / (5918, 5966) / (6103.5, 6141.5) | 0.90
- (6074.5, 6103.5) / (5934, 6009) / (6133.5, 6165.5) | 0.66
